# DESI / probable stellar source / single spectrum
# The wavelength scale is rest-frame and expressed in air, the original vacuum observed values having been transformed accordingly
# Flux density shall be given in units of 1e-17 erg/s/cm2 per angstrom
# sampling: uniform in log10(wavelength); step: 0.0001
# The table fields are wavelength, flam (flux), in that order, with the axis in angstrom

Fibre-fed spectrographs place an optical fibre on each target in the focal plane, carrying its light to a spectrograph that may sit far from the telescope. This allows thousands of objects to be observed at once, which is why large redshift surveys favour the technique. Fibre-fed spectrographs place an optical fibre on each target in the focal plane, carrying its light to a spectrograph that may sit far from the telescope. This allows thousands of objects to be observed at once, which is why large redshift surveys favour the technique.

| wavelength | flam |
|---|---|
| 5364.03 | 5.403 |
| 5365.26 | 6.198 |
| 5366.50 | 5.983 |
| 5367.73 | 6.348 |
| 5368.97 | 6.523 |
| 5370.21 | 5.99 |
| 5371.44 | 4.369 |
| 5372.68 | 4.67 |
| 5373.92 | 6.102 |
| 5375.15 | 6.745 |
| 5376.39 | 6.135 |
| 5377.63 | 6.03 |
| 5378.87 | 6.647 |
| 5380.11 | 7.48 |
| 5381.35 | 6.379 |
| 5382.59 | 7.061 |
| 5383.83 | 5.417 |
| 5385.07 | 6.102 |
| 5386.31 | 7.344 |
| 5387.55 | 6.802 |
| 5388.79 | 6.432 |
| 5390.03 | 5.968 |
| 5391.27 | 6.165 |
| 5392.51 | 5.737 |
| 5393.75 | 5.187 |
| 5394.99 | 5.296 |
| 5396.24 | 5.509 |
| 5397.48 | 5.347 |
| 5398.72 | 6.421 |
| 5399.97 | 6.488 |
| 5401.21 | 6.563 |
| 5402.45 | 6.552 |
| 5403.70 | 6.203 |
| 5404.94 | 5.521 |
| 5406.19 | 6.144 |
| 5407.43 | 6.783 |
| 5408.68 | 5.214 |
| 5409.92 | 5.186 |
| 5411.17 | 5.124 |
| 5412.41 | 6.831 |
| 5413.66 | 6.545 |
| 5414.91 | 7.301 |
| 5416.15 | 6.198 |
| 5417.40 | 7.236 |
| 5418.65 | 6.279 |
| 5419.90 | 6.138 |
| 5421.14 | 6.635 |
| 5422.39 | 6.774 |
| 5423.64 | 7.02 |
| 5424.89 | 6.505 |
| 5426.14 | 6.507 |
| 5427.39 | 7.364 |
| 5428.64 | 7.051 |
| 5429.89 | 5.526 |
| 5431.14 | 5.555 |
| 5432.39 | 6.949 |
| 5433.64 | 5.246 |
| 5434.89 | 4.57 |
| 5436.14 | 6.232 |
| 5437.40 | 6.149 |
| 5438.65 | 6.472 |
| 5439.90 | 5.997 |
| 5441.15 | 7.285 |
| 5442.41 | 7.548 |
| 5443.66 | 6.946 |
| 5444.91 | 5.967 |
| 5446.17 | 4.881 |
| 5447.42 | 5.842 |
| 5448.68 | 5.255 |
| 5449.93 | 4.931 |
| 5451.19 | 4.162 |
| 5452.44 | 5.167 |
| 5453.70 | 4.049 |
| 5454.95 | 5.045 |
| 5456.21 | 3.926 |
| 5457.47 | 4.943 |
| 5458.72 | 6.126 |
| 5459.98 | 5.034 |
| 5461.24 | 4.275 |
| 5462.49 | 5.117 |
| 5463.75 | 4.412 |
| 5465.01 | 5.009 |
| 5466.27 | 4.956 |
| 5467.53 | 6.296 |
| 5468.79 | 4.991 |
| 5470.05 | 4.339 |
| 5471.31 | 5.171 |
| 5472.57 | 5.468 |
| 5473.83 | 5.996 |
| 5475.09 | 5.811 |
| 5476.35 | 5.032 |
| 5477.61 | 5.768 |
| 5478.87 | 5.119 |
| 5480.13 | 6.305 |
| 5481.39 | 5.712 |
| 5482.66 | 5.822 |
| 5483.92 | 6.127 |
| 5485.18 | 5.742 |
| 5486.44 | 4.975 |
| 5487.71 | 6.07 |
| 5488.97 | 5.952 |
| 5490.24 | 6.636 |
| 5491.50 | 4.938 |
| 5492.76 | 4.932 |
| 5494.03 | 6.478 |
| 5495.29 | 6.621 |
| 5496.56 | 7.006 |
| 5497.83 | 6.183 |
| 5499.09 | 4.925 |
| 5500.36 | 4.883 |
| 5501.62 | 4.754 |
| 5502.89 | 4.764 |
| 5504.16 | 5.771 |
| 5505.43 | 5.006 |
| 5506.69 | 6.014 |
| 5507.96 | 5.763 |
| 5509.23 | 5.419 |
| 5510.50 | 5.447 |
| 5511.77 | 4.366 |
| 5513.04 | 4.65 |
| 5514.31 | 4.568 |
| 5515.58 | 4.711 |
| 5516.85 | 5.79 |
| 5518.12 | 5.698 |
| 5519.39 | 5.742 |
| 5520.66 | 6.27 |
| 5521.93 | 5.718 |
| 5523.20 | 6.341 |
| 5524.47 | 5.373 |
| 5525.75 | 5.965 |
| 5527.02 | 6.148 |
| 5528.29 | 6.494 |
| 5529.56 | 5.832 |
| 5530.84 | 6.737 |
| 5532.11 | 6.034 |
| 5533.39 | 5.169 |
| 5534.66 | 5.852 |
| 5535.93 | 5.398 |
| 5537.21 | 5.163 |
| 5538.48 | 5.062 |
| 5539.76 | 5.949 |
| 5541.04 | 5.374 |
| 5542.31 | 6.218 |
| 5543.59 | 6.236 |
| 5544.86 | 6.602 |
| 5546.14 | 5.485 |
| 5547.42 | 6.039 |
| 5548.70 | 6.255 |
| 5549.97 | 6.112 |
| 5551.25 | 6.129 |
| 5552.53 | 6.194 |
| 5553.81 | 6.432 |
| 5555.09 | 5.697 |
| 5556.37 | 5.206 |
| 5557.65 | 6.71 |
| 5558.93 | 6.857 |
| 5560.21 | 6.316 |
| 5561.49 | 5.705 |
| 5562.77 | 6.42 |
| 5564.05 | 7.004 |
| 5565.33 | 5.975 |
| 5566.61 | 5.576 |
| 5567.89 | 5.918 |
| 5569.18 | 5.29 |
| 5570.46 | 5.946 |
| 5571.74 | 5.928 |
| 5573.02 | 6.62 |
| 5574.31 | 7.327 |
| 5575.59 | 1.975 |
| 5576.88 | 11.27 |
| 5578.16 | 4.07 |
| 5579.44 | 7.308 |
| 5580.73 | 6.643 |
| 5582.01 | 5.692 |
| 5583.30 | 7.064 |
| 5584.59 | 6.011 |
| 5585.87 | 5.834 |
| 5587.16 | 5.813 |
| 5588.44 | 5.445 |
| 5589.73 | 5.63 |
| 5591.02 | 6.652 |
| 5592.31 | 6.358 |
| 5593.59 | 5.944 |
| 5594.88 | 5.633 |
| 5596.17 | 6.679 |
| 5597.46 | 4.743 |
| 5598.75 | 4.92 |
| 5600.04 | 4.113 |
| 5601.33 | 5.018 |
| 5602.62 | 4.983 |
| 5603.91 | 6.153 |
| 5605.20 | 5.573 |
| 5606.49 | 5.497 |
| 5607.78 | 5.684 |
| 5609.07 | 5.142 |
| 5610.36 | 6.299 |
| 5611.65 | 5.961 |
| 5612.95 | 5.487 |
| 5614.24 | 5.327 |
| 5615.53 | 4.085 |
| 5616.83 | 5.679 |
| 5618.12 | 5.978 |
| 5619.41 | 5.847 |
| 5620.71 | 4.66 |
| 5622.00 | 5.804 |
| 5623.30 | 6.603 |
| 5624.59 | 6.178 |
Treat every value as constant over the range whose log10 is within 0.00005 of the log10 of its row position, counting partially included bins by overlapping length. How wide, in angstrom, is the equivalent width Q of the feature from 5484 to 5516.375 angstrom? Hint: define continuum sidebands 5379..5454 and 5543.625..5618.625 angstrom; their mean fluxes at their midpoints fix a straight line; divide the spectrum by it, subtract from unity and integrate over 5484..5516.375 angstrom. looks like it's 2.93 angstrom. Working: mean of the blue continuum 6.14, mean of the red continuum 5.91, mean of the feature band 5.48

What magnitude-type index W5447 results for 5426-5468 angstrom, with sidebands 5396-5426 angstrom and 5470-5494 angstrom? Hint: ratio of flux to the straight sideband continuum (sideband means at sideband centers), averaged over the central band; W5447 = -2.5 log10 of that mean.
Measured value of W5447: 0.07 mag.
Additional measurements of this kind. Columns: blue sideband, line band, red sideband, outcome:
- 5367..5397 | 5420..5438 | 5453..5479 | -0.14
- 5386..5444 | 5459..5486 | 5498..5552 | 0.11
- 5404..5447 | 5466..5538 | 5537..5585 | 0.11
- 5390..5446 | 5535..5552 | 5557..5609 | 0.03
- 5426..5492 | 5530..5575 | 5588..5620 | -0.09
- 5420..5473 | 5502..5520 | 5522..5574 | 0.12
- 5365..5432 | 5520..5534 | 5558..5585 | 0.04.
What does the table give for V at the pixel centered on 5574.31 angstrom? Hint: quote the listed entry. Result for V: 7.327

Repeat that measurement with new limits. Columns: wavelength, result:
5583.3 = 7.064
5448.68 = 5.255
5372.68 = 4.67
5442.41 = 7.548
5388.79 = 6.432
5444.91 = 5.967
